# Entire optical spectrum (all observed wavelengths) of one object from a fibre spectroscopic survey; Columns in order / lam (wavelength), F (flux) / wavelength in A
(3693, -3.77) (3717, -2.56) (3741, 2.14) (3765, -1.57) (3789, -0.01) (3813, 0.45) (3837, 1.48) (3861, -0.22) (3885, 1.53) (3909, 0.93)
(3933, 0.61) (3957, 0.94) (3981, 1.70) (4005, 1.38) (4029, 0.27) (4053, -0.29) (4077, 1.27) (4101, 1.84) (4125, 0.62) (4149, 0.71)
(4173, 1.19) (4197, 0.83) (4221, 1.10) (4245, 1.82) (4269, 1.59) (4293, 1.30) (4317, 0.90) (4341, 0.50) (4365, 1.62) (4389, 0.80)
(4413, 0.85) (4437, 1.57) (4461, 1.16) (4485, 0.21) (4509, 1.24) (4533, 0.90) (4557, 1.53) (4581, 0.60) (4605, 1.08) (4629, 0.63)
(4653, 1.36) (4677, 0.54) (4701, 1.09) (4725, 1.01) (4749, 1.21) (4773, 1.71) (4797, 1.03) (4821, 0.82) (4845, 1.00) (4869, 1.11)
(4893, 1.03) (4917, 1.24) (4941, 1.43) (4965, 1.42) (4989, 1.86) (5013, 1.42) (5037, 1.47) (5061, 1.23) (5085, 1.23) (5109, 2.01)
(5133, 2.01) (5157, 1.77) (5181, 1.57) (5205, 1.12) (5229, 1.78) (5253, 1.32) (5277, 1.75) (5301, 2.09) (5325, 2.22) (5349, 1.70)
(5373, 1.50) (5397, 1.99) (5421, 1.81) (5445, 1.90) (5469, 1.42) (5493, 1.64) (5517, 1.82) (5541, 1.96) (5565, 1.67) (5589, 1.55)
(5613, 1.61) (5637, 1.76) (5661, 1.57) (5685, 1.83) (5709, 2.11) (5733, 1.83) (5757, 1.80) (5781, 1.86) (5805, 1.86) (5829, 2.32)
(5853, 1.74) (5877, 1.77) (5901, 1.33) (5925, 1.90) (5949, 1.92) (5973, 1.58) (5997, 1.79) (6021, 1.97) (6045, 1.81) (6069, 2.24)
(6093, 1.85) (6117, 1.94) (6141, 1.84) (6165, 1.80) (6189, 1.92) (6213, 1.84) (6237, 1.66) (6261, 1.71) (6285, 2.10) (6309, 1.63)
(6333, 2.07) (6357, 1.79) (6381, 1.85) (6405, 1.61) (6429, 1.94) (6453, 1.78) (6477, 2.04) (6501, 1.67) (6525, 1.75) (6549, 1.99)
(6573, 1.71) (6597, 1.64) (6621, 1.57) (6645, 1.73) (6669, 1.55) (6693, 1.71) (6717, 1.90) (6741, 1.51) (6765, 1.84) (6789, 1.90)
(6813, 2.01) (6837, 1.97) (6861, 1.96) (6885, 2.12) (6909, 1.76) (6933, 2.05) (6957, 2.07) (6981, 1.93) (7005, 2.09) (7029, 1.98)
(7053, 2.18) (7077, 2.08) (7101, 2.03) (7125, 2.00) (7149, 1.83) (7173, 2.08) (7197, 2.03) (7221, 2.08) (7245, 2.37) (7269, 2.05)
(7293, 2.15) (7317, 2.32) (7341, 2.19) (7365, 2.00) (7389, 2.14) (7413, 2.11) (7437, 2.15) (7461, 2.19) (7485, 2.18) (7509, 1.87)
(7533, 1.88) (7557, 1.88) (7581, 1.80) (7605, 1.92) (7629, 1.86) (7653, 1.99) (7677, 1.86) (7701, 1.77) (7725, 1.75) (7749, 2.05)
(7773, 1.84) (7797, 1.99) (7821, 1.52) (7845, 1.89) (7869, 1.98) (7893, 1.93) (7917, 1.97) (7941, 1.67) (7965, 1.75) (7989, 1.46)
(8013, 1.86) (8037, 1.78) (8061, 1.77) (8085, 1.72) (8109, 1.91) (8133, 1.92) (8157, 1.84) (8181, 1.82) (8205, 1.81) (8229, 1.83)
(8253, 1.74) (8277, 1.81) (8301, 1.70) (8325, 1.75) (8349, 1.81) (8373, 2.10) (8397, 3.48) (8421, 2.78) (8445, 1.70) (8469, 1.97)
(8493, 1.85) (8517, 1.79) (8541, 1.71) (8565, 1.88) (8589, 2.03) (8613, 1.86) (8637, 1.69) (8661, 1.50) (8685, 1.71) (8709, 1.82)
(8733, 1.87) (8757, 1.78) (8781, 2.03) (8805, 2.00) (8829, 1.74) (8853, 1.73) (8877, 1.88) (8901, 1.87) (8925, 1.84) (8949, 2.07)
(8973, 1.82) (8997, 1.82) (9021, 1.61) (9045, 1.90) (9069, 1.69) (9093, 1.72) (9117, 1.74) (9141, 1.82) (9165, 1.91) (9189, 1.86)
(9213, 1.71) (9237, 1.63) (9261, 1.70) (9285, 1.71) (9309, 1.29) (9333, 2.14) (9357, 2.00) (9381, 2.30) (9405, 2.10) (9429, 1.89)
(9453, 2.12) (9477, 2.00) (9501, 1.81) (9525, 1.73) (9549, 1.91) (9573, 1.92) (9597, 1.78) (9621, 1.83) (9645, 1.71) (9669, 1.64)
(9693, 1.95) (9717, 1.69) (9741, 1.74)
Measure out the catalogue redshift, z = 0.28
